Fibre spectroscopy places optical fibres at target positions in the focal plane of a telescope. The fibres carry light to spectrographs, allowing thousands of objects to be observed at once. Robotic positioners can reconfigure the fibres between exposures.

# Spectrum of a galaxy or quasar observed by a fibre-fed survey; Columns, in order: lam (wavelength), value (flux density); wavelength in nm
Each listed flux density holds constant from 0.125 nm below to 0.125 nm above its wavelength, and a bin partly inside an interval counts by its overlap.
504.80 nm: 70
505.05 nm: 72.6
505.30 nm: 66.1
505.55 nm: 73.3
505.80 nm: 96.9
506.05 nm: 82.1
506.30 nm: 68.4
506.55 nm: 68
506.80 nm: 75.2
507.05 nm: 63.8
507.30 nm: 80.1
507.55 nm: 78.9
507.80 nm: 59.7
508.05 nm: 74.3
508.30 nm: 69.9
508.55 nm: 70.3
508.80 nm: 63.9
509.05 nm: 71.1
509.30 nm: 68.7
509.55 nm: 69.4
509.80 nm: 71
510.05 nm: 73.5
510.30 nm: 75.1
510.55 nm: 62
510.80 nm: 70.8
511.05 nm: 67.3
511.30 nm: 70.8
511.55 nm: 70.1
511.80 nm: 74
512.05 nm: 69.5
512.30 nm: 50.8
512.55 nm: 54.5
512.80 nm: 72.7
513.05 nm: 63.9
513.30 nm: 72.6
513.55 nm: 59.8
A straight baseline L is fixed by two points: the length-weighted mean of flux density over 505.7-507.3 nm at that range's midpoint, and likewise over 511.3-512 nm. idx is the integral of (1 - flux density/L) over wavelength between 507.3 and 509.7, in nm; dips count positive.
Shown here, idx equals 0.129 nm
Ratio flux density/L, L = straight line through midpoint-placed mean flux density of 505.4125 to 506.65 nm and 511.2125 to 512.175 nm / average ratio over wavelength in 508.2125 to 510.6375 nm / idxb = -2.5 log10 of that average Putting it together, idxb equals 0.06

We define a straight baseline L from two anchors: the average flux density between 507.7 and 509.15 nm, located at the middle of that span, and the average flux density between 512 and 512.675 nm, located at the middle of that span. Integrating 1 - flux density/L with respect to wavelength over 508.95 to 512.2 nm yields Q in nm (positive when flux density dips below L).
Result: -0.43 nm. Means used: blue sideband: 68.3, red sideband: 57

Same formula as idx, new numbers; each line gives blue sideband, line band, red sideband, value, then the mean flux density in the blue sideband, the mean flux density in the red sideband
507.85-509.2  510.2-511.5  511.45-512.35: -0.02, 69.3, 67.3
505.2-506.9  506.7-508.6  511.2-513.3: 0.05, 75.9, 66.1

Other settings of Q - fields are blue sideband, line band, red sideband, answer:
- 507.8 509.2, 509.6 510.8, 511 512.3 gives -0.03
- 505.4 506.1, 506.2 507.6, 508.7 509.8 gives 0.12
